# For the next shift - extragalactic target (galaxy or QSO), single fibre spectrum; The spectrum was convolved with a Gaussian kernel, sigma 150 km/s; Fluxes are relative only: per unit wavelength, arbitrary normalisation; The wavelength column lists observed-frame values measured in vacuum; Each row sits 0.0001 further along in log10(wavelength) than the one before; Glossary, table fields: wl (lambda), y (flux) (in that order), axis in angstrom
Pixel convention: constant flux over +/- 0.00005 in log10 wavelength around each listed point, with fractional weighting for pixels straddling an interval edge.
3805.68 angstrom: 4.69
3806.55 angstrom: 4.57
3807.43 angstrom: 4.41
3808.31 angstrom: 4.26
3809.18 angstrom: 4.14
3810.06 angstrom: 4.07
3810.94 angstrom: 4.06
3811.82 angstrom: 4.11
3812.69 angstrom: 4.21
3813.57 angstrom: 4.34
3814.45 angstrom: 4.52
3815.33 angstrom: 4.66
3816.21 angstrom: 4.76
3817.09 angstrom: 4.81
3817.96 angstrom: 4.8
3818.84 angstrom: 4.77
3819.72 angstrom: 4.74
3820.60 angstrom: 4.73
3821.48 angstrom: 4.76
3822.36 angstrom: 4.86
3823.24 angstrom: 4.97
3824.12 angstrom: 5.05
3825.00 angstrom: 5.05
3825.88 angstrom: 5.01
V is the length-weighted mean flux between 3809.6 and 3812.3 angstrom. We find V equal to 4.08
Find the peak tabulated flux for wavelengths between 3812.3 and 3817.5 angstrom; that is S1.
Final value 4.81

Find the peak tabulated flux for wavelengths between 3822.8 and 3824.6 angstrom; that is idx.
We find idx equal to 5.05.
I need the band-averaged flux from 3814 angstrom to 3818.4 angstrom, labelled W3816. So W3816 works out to 4.71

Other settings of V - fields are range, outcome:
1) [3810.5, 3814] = 4.18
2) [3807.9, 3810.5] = 4.16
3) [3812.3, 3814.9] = 4.35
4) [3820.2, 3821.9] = 4.74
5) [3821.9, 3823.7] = 4.92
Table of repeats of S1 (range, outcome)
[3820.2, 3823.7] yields 4.97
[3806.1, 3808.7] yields 4.57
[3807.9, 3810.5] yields 4.26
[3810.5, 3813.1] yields 4.21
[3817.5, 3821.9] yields 4.8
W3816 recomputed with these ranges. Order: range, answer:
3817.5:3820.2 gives 4.78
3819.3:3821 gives 4.73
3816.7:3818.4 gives 4.83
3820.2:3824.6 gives 4.88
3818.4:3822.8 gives 4.77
